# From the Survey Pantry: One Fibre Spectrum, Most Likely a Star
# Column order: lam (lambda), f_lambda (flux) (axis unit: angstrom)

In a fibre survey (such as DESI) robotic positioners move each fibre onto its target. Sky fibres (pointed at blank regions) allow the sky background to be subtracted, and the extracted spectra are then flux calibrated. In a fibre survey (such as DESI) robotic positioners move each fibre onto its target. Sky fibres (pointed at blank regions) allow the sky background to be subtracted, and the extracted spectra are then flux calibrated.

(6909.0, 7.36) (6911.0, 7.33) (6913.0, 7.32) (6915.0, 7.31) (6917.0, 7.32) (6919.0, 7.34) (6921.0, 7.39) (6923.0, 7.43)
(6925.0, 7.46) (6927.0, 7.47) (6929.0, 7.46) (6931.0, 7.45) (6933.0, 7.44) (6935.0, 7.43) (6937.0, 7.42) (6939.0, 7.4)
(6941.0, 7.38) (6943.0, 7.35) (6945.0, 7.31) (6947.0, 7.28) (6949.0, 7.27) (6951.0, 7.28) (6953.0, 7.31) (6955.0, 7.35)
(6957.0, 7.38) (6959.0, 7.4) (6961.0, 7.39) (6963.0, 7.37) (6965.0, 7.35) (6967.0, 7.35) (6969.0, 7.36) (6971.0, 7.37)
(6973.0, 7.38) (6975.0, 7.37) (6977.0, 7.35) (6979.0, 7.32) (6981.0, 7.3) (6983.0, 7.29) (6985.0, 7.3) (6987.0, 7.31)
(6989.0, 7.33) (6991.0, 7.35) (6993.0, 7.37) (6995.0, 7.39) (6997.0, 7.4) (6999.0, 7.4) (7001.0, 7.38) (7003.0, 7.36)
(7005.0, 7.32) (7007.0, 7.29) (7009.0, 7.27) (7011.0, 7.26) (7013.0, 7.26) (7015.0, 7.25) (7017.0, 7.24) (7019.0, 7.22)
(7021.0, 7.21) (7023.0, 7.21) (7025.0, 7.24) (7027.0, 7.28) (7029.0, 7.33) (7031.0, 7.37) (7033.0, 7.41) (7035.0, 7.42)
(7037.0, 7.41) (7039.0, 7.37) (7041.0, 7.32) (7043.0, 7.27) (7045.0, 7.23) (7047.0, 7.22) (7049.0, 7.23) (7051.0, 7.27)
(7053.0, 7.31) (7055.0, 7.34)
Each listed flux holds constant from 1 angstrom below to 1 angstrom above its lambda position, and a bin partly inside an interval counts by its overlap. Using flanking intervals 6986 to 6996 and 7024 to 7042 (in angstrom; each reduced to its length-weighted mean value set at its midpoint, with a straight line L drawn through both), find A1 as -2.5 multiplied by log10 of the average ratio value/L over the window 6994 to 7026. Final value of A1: 0.01 mag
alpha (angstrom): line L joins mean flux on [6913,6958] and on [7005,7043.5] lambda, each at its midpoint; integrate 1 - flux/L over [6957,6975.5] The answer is -0.06 angstrom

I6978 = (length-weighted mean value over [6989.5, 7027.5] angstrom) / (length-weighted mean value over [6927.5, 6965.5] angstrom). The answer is 0.99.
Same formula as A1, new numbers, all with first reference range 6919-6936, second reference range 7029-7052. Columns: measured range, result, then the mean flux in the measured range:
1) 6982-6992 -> 0.01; 7.32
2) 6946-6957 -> 0.02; 7.31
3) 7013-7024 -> 0.02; 7.23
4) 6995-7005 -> 0.00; 7.38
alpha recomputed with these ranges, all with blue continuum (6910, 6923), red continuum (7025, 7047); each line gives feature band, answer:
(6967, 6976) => 0.0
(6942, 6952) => 0.1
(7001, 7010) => 0.0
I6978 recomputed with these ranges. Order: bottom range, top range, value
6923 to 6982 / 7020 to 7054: 0.99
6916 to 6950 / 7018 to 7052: 0.99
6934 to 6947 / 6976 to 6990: 0.99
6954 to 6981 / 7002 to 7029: 0.99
